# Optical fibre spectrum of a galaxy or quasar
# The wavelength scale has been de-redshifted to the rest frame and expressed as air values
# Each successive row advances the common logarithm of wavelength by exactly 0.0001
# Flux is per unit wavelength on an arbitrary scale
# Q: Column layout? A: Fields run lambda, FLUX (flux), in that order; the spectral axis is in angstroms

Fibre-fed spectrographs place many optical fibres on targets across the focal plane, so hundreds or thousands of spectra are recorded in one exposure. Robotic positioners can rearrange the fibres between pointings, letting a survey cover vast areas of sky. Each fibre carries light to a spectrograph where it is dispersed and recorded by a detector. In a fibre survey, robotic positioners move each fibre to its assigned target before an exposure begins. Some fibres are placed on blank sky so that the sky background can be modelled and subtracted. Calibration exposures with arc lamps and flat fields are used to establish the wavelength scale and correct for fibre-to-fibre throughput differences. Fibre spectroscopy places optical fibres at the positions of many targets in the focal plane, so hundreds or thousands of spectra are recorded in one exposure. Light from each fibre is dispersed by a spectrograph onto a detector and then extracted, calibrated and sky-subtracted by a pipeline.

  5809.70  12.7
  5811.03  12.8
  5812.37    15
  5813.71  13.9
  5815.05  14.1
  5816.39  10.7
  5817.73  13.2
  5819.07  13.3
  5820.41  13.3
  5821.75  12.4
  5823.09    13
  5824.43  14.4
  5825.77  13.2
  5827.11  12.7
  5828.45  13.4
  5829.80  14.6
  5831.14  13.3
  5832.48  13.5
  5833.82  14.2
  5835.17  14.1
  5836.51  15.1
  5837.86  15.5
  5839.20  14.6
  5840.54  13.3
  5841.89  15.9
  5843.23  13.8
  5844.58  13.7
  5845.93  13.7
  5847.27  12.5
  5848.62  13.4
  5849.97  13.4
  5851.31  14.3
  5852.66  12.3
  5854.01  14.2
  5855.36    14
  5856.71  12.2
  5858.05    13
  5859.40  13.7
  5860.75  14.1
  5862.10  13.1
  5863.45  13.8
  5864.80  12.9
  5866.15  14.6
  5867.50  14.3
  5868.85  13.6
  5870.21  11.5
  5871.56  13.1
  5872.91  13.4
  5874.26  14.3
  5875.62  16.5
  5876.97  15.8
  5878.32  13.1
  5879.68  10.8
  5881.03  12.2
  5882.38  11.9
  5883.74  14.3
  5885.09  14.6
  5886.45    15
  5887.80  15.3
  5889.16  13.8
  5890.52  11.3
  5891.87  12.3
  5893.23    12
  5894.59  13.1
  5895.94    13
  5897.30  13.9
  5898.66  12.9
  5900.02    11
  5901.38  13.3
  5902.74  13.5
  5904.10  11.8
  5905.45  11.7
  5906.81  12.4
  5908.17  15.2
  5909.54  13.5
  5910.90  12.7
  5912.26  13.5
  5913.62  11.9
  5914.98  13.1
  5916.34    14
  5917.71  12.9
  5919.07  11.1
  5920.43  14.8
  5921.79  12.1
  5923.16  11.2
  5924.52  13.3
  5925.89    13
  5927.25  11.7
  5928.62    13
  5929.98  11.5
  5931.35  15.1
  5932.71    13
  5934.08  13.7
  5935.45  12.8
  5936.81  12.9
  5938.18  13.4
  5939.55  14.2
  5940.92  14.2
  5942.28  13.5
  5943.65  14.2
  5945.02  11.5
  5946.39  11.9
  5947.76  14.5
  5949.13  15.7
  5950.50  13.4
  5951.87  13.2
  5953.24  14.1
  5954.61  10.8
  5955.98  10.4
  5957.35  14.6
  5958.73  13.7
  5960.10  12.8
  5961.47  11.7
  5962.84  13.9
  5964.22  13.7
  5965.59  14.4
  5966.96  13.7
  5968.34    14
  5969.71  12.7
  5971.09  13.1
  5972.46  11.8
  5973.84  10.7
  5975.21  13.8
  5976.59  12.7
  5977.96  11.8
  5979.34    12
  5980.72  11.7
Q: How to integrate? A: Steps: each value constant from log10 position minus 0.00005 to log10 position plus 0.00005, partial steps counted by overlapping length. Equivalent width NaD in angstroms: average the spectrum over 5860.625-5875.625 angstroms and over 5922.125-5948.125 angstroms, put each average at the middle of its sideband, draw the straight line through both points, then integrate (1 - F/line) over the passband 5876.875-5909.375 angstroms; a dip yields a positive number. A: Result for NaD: 0.9 angstroms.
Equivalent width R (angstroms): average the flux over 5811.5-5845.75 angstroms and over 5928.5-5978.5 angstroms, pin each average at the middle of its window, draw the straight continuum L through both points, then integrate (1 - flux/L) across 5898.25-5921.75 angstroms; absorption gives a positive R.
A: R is 0.84 angstroms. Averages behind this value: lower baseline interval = 13.8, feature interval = 12.9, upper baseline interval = 13.1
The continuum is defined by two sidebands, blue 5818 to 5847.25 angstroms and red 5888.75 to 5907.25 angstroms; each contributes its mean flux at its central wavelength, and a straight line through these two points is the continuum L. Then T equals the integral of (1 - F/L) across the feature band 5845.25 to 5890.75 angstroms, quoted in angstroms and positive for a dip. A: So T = -1.5 angstroms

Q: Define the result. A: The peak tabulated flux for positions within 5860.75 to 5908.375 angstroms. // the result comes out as 16.5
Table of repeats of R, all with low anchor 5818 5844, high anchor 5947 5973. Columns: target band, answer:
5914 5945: 0.8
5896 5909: 0.6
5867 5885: 0.2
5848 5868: 0.3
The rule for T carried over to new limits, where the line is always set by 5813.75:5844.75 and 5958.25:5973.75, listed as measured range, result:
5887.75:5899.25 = 0.4 angstroms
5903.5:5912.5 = 0.3 angstroms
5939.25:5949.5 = -0.3 angstroms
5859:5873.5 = 0.1 angstroms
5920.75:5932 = 0.5 angstroms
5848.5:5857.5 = 0.1 angstroms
